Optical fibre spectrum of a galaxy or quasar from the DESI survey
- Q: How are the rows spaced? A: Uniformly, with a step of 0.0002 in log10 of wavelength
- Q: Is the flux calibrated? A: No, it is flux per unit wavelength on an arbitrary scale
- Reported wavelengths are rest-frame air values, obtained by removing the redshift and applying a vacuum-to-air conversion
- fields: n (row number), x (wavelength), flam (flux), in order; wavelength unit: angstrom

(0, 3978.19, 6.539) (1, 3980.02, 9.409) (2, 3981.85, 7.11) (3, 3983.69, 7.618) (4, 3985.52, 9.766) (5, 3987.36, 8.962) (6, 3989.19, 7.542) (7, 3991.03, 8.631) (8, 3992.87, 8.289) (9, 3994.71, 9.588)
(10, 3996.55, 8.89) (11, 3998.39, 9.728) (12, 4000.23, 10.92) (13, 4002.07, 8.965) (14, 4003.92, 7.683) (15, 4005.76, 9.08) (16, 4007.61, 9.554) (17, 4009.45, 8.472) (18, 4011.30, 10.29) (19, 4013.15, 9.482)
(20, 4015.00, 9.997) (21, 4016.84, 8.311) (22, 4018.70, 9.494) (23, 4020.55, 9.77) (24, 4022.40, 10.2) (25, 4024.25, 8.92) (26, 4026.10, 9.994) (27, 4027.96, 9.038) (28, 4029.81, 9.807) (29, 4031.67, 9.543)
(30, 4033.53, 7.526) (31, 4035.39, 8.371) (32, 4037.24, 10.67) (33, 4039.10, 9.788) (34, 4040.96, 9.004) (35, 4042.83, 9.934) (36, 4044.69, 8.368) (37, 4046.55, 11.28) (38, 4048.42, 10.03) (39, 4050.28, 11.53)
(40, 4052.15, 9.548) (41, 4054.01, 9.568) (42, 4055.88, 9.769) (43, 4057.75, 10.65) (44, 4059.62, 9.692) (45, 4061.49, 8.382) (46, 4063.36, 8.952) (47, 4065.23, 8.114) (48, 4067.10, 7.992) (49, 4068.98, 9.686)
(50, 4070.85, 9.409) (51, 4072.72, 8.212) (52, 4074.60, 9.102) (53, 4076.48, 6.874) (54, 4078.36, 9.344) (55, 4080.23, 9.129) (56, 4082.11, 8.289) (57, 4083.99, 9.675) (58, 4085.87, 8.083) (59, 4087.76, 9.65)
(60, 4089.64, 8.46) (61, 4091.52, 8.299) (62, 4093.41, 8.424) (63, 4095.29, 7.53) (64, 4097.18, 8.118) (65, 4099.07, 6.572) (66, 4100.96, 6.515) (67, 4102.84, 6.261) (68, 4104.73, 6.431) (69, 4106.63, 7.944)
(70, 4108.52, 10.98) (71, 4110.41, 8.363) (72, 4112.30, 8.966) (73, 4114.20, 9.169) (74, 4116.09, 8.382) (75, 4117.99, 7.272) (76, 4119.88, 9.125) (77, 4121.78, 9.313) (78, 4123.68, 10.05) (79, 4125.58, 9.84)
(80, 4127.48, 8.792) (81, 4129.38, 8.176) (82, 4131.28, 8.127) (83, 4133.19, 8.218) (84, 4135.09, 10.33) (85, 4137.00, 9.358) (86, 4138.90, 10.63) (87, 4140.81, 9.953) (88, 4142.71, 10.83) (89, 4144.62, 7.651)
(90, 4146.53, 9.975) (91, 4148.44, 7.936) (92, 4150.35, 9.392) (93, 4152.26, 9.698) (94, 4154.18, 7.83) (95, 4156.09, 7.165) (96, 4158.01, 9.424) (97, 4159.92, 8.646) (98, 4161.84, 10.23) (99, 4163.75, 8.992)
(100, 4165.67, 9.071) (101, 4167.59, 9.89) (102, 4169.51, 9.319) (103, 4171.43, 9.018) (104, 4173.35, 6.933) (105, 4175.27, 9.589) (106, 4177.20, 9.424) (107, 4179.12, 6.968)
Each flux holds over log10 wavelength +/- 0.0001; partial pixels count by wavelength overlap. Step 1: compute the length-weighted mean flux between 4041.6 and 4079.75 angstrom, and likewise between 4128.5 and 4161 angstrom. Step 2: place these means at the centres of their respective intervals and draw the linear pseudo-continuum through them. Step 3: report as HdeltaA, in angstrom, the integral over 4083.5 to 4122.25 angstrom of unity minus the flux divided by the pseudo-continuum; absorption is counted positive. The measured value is 3.9 angstrom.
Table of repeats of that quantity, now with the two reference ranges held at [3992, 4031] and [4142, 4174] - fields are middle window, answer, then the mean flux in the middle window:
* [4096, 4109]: 2.4 angstrom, 7.42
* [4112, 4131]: 0.4 angstrom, 8.88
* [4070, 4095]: 1.4 angstrom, 8.66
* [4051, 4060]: -0.6 angstrom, 9.89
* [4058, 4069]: 0.4 angstrom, 8.84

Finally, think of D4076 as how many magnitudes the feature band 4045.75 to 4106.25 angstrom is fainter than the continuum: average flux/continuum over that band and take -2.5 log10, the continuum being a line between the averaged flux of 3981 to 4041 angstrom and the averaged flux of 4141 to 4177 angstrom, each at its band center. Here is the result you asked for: 0.04 mag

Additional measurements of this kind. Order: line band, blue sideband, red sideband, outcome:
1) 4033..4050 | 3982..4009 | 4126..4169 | -0.072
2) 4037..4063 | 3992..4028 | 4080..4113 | -0.119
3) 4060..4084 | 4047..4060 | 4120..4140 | 0.147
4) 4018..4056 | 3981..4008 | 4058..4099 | -0.108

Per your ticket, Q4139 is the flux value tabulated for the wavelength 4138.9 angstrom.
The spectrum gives 10.63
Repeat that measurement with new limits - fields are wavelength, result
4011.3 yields 10.29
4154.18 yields 7.83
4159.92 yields 8.646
